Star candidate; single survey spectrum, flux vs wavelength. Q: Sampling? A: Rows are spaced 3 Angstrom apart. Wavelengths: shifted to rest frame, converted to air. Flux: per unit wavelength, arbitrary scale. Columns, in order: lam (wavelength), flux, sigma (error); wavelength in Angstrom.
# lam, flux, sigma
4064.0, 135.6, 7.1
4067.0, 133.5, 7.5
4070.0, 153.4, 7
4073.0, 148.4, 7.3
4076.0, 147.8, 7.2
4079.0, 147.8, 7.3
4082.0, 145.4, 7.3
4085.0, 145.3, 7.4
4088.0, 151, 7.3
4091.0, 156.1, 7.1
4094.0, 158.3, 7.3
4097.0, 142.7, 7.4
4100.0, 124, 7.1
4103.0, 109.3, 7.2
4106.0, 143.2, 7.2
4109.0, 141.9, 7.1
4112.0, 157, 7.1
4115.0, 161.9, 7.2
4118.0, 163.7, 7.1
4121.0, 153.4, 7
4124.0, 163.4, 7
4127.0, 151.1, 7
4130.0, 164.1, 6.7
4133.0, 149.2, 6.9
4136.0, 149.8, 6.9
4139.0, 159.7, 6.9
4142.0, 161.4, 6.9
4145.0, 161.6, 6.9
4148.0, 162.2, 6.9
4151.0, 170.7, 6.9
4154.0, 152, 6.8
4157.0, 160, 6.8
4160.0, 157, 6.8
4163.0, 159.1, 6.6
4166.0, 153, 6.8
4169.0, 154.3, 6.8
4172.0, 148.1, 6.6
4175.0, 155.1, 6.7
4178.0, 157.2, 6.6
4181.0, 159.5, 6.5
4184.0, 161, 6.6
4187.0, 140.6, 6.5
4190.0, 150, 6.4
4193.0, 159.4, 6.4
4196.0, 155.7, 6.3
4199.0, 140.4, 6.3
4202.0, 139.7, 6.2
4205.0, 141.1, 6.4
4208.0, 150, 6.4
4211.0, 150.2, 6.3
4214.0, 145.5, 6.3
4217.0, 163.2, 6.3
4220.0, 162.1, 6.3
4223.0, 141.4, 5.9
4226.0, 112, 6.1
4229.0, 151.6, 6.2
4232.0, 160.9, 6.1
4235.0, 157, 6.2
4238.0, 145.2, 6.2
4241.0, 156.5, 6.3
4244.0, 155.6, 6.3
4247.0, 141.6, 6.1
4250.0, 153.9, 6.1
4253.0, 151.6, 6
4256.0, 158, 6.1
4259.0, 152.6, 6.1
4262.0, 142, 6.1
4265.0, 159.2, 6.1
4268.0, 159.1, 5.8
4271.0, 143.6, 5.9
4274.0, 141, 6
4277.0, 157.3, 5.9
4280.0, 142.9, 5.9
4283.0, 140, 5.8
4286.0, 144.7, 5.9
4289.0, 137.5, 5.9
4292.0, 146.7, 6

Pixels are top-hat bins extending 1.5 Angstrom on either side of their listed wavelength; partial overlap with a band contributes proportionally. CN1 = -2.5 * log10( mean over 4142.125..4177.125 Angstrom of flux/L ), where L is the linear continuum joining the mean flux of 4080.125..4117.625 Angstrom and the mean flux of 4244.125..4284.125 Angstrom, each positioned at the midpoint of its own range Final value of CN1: -0.08 mag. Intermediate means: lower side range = 145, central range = 158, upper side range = 150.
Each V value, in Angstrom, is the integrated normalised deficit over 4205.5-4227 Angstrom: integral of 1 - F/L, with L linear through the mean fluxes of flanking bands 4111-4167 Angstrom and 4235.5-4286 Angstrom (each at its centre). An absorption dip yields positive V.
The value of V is 0.9 Angstrom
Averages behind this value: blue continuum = 158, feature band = 147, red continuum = 150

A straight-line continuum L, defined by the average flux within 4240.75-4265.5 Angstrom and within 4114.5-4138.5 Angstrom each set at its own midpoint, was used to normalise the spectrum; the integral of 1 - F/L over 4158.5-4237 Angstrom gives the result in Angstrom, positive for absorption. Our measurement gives 1.6 Angstrom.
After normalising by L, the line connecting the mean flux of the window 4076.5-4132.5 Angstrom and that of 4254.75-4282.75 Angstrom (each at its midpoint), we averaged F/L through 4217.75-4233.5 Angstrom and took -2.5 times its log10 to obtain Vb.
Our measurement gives 0.02 mag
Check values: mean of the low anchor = 149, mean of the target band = 146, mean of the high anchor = 150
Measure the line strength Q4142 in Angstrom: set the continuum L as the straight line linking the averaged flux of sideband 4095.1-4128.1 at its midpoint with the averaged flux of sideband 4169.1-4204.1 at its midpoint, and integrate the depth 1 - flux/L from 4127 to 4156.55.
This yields -2.0 Angstrom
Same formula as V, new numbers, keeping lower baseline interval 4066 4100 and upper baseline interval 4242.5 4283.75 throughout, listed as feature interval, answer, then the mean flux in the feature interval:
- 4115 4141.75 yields -1.7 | 157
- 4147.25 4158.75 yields -1.0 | 161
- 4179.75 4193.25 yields -0.4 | 154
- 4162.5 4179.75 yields -0.7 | 154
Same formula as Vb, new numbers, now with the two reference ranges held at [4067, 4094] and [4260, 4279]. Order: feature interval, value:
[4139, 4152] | -0.096 mag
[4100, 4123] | 0.023 mag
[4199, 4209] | 0.052 mag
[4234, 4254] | -0.010 mag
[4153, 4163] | -0.053 mag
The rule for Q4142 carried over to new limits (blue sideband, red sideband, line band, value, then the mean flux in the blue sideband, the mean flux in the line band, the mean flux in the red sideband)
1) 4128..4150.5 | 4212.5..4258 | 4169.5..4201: 0.4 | 159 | 153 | 150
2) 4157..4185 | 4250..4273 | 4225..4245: 0.5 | 156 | 149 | 152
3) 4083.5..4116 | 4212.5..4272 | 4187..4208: 0.2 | 144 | 147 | 151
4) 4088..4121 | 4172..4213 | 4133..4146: -0.8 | 146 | 157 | 151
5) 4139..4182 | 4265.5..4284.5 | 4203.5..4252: 0.9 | 158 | 149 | 148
